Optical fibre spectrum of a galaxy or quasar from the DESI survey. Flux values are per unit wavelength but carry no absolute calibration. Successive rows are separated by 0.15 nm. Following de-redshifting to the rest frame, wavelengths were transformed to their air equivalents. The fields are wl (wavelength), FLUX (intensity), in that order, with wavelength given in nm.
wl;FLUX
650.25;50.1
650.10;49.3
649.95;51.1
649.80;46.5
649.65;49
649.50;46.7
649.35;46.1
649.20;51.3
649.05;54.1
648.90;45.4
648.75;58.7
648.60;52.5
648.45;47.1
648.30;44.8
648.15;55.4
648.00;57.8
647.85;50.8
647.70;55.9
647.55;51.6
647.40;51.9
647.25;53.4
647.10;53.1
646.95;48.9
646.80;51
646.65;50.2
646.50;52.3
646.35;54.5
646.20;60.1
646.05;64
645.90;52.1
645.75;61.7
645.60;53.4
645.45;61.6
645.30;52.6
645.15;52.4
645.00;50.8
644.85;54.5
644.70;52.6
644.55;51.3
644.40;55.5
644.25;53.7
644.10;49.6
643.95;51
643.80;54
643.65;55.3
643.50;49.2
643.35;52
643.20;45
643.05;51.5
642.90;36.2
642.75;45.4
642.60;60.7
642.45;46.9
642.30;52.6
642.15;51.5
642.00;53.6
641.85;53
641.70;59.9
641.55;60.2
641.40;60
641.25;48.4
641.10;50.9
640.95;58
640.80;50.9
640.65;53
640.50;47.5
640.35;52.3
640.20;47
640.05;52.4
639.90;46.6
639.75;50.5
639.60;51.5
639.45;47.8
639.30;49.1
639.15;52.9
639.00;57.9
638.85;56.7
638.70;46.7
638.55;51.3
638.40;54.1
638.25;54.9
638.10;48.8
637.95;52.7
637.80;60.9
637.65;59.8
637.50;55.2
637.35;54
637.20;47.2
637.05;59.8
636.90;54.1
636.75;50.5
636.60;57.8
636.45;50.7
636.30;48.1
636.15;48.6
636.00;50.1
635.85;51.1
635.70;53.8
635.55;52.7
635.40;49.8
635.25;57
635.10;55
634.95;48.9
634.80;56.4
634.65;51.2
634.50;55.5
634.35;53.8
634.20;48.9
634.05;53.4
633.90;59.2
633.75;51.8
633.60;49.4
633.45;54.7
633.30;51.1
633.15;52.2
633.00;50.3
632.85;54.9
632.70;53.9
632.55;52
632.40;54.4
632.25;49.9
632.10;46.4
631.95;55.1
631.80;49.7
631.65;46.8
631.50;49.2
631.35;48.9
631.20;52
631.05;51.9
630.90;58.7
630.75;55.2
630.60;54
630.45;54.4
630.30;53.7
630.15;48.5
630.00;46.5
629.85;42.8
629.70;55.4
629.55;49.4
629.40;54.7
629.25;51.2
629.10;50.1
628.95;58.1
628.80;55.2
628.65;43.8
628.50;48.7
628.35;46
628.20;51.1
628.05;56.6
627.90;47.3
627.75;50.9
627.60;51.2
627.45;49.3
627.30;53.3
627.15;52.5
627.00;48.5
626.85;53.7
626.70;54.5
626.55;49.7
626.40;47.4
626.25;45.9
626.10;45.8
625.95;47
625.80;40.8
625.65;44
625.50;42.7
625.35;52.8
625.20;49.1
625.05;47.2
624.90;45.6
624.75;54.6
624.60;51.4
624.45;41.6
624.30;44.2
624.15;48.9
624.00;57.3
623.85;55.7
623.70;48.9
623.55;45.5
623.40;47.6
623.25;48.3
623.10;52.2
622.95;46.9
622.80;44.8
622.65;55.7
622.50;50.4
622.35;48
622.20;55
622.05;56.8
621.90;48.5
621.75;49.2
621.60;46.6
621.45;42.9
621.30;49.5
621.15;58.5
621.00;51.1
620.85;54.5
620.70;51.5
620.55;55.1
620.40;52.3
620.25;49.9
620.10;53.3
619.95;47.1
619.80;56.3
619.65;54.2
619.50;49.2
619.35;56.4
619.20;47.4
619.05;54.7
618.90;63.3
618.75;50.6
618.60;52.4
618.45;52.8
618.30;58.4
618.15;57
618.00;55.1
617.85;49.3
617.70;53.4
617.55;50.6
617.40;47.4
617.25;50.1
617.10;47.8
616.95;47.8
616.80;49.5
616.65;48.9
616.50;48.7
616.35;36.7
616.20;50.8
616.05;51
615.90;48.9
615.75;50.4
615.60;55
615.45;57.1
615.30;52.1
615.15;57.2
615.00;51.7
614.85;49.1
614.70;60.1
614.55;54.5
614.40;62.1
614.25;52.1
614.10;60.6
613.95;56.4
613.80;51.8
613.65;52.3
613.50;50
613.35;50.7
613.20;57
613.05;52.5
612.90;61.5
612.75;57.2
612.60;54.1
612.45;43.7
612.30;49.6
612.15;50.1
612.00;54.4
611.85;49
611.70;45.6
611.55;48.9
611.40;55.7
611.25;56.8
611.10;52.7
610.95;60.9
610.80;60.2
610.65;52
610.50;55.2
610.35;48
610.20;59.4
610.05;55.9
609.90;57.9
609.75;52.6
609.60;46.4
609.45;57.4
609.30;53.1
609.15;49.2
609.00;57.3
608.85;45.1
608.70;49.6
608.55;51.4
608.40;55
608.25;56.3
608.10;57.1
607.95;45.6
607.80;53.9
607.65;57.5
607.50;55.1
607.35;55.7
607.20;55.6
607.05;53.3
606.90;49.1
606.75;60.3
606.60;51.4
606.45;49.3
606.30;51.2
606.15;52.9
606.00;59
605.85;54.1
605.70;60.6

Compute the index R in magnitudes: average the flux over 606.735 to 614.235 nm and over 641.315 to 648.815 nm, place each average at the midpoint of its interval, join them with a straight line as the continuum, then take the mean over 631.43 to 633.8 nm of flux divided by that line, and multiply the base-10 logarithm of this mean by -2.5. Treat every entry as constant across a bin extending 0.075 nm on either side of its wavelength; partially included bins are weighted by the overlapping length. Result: 0.04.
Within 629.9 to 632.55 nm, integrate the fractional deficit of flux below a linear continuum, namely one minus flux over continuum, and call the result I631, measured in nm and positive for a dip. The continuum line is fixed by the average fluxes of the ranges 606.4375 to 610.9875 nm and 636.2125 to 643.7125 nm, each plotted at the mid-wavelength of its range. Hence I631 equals 0.06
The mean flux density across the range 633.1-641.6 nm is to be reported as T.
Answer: 52.7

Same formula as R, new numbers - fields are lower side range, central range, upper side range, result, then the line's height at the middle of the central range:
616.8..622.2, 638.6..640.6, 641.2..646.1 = 0.045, 52.9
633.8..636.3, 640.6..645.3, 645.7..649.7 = 0.008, 52.6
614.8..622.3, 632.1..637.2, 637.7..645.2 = -0.013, 51.9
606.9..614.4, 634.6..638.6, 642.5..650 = -0.014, 52.5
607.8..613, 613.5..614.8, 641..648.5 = -0.053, 53.1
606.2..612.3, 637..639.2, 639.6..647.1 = -0.029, 52.7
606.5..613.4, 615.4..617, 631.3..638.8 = 0.079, 53.2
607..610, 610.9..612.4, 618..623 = 0.019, 53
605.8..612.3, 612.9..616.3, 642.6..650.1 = -0.013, 53.2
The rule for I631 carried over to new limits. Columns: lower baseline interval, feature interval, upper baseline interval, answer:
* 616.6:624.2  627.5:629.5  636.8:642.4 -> 0.040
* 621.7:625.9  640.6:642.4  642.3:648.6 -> -0.083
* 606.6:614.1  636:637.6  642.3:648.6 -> 0.004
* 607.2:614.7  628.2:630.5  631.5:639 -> 0.104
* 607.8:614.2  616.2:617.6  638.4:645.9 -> 0.143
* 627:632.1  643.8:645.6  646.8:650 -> -0.078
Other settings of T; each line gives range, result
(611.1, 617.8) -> 52.1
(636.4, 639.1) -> 54.1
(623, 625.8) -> 48.5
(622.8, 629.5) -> 49.4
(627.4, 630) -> 50.6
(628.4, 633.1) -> 51.5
